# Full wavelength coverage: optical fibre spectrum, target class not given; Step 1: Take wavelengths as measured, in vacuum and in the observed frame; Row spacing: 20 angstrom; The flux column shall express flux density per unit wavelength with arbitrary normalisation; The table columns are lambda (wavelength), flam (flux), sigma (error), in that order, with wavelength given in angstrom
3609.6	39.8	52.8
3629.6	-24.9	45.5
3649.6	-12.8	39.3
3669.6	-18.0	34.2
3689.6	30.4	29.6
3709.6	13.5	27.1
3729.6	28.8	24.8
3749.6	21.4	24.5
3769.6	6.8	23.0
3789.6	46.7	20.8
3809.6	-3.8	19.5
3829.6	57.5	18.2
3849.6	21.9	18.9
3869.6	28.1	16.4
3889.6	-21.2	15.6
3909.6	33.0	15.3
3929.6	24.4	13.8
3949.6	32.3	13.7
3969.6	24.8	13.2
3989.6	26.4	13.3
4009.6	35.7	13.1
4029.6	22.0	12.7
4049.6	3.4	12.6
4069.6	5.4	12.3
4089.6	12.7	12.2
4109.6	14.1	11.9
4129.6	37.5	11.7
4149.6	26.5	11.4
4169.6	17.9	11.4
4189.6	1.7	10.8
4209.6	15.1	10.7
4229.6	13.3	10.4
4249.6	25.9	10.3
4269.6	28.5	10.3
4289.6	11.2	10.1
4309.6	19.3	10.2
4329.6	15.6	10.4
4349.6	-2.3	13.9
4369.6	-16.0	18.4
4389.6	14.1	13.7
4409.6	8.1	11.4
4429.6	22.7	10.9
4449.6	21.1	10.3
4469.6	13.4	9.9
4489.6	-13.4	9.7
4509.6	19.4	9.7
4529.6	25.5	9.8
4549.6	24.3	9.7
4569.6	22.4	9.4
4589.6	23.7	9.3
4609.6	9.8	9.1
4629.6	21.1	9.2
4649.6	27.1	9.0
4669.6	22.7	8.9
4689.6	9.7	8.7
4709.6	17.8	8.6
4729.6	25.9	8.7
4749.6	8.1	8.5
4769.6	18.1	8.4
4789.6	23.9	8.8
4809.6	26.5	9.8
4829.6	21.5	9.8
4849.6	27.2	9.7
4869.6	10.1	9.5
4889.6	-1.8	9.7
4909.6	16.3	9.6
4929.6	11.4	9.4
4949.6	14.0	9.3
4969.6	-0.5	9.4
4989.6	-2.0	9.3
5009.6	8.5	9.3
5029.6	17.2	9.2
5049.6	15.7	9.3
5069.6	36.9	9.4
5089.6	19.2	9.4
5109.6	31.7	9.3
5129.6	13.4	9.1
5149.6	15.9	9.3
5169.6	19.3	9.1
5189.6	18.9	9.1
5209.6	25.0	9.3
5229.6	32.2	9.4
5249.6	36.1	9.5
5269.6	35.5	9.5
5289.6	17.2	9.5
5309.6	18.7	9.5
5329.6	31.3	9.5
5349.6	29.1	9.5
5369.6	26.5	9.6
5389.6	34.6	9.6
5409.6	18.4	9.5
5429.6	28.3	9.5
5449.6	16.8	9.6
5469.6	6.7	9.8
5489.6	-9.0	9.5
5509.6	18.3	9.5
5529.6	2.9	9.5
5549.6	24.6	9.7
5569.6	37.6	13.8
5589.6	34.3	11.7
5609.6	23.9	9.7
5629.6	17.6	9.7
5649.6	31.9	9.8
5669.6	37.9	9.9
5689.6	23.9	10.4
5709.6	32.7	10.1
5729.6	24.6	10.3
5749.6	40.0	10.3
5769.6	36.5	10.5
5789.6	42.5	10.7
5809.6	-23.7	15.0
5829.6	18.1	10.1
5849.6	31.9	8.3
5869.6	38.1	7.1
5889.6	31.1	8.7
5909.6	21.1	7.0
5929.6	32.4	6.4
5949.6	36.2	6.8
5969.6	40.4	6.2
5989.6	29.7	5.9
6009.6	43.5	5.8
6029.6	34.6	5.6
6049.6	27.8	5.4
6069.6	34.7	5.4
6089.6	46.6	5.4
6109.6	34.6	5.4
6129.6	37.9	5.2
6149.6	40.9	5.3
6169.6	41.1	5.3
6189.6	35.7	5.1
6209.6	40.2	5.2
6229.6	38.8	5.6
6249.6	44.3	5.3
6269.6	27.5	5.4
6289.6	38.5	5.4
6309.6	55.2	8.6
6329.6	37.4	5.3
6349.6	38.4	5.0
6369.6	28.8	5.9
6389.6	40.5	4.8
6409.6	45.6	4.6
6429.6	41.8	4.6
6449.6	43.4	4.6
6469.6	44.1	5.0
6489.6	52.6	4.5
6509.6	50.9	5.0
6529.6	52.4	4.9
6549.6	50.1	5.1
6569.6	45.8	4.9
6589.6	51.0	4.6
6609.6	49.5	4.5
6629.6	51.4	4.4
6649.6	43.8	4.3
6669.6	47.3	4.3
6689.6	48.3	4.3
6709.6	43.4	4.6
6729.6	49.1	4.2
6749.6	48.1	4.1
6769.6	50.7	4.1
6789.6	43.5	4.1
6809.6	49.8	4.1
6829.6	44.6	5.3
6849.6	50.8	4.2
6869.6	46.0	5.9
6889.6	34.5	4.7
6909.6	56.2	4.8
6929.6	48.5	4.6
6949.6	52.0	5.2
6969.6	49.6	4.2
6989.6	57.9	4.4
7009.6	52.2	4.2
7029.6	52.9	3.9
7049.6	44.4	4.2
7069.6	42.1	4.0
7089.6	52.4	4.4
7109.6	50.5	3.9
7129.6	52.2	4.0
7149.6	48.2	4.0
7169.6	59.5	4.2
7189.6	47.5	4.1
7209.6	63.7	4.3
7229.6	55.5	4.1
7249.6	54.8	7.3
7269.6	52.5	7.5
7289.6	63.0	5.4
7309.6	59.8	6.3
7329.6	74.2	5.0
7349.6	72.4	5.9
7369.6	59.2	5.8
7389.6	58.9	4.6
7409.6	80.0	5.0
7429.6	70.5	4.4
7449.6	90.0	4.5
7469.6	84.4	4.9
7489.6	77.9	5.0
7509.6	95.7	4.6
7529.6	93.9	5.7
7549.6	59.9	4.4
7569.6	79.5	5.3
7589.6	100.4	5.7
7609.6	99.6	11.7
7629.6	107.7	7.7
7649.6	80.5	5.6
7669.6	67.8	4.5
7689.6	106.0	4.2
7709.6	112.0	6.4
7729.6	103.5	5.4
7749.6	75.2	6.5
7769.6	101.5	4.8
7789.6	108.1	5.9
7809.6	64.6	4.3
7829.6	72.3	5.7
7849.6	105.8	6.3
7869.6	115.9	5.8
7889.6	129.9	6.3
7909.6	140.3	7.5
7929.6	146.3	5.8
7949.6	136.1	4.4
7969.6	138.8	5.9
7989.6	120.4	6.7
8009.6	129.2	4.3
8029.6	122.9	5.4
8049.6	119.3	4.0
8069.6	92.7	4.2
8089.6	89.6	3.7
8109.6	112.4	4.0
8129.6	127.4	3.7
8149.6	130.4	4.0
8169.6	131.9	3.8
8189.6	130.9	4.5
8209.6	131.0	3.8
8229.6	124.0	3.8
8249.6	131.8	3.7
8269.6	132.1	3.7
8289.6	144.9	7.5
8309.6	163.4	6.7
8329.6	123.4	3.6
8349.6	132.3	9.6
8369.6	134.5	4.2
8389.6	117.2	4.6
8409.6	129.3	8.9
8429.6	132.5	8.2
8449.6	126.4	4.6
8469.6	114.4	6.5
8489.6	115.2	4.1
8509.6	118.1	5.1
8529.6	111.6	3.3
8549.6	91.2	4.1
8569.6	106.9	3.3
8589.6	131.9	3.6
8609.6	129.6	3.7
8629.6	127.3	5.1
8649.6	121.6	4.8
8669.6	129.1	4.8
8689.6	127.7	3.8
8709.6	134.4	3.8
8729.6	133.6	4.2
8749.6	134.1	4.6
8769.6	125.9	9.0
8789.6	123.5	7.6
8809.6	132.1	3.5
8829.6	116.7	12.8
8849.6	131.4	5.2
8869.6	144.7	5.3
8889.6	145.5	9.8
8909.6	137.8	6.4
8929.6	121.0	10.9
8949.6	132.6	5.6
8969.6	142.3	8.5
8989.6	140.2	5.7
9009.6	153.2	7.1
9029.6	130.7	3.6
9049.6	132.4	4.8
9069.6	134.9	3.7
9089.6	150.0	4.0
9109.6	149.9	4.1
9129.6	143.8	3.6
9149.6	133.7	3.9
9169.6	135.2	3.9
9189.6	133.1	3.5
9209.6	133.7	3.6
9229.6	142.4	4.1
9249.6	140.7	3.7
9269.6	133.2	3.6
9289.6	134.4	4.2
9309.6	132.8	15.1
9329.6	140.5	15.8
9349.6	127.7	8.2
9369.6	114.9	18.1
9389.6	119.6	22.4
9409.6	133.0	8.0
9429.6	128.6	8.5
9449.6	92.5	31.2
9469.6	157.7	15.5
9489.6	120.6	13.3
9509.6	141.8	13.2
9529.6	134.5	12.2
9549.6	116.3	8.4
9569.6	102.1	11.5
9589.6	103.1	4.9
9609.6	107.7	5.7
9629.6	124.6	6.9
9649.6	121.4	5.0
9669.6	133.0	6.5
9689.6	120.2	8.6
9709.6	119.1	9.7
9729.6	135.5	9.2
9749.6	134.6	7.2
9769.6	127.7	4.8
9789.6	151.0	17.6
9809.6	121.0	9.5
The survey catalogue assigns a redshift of 0.970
